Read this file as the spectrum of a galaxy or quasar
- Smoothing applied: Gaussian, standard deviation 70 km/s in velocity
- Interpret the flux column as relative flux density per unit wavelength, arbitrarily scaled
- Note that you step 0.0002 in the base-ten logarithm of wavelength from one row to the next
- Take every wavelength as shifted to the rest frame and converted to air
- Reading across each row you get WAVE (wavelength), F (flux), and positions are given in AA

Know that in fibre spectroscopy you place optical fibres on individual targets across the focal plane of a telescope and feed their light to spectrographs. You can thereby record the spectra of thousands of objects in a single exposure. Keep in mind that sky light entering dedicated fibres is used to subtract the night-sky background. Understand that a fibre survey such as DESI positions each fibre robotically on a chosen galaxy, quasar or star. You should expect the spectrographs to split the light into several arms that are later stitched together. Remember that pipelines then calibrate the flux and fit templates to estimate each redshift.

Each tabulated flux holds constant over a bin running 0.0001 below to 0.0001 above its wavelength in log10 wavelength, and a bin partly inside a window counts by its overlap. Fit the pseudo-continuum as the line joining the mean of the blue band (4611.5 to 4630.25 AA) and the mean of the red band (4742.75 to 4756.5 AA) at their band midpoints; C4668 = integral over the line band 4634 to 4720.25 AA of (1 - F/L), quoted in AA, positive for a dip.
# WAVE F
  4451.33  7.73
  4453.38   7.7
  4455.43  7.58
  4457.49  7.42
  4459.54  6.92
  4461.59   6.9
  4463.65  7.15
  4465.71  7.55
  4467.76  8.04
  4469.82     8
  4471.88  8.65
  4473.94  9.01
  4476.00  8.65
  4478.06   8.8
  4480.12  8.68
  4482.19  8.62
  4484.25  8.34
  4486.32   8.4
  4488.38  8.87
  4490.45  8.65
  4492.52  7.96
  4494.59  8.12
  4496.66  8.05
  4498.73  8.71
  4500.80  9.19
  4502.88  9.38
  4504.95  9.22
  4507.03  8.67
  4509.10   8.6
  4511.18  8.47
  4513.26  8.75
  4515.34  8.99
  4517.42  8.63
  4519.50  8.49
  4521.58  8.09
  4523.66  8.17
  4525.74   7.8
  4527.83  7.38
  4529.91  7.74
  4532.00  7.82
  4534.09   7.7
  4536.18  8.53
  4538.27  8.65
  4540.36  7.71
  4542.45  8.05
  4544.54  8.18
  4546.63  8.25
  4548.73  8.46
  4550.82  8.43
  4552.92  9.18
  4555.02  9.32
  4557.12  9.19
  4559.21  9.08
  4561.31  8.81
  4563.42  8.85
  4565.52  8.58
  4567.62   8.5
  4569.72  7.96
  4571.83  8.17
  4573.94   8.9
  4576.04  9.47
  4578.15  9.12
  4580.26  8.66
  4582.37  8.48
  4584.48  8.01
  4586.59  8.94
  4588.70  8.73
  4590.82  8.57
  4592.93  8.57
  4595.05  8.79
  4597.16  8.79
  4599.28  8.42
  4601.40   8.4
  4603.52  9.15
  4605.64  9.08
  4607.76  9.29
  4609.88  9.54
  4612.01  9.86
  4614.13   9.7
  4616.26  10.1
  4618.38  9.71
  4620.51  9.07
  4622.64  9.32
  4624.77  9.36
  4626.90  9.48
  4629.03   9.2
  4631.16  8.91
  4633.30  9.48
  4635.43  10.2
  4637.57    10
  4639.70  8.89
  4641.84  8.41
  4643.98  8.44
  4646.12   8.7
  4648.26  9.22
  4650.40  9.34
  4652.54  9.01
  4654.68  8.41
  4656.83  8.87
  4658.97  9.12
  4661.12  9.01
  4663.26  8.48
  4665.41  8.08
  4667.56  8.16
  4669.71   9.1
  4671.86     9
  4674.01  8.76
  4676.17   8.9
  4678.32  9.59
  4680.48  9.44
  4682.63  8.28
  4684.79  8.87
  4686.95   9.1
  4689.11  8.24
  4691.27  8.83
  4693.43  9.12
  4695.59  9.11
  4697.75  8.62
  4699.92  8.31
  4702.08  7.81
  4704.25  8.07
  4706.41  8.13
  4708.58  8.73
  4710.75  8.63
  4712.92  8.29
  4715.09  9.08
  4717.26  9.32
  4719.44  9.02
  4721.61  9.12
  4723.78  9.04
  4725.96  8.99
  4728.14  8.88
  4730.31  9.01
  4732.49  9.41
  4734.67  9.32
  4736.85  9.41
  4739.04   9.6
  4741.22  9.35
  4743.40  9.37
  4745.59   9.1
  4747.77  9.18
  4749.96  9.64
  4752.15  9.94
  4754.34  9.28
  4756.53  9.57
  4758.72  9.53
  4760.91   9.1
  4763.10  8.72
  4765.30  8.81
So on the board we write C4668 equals 6.02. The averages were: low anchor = 9.52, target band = 8.82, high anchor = 9.43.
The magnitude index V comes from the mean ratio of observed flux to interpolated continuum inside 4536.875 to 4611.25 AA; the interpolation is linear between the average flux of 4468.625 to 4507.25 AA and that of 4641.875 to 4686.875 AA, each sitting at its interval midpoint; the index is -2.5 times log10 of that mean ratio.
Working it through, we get 0.00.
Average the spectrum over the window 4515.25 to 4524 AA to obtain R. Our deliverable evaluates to 8.45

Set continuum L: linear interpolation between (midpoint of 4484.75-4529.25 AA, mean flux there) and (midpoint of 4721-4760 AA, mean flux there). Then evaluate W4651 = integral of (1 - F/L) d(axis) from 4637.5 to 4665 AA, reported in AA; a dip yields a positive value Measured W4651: 0.46 AA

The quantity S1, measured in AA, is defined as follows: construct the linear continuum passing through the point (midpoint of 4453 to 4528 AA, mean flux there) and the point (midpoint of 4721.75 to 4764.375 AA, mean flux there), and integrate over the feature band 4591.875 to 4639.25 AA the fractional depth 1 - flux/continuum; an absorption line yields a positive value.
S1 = -2.69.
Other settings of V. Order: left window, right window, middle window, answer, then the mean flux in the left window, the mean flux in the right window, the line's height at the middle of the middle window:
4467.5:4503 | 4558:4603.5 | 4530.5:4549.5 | 0.063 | 8.55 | 8.67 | 8.62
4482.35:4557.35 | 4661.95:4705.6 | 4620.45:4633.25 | -0.079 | 8.44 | 8.69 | 8.61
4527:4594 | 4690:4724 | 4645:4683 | -0.029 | 8.5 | 8.69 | 8.64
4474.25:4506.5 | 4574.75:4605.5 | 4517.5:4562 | 0.045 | 8.65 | 8.73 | 8.69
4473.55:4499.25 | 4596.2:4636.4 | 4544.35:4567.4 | 0.021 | 8.51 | 9.32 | 8.94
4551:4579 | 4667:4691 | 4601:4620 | -0.071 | 8.84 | 8.87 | 8.85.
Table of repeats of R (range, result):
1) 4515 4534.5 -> 8.06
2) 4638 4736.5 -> 8.82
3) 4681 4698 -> 8.8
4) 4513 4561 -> 8.38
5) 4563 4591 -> 8.64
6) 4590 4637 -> 9.24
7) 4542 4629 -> 8.9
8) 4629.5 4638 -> 9.58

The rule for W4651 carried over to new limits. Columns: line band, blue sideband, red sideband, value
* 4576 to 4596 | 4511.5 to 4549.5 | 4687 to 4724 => -0.8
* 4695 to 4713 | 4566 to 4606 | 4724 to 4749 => 1.4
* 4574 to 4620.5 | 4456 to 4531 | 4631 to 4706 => -2.1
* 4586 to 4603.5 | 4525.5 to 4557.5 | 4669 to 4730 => -0.5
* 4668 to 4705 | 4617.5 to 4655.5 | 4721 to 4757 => 1.9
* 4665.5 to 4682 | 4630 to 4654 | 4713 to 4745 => 0.4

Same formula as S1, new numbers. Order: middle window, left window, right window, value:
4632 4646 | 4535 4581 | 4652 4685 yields -0.7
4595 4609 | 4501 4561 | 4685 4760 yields -0.3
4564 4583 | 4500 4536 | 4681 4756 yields -0.2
